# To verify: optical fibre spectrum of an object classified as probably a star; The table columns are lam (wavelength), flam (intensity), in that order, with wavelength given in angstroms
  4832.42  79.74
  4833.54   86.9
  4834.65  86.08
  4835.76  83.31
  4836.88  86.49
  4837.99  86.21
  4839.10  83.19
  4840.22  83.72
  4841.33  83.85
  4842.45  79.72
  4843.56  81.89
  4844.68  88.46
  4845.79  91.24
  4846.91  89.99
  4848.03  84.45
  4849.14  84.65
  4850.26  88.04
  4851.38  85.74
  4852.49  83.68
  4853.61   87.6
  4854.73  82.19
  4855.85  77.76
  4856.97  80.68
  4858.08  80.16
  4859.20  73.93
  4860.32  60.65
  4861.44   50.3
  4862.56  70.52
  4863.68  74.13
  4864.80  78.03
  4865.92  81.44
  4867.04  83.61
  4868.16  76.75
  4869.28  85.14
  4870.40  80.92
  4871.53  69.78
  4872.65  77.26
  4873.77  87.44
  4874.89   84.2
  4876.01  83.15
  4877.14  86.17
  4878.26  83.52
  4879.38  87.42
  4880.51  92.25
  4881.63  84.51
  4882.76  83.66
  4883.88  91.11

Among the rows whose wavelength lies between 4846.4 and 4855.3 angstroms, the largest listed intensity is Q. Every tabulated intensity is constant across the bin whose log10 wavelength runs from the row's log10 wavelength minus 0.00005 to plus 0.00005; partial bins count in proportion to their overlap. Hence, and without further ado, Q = 89.99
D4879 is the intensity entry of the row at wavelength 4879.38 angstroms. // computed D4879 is 87.42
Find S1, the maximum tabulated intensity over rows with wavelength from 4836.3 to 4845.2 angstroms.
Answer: 88.46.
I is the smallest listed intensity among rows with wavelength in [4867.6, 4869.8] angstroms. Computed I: 76.75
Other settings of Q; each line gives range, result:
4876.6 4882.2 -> 92.25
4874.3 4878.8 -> 86.17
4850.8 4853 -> 85.74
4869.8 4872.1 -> 80.92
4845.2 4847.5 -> 91.24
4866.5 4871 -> 85.14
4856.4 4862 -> 80.68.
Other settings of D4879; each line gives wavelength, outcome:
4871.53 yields 69.78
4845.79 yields 91.24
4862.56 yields 70.52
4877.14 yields 86.17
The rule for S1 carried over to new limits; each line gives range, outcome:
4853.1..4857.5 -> 87.6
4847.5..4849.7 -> 84.65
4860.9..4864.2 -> 74.13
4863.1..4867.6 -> 83.61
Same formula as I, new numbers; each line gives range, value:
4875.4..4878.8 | 83.15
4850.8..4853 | 83.68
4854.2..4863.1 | 50.3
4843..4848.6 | 81.89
